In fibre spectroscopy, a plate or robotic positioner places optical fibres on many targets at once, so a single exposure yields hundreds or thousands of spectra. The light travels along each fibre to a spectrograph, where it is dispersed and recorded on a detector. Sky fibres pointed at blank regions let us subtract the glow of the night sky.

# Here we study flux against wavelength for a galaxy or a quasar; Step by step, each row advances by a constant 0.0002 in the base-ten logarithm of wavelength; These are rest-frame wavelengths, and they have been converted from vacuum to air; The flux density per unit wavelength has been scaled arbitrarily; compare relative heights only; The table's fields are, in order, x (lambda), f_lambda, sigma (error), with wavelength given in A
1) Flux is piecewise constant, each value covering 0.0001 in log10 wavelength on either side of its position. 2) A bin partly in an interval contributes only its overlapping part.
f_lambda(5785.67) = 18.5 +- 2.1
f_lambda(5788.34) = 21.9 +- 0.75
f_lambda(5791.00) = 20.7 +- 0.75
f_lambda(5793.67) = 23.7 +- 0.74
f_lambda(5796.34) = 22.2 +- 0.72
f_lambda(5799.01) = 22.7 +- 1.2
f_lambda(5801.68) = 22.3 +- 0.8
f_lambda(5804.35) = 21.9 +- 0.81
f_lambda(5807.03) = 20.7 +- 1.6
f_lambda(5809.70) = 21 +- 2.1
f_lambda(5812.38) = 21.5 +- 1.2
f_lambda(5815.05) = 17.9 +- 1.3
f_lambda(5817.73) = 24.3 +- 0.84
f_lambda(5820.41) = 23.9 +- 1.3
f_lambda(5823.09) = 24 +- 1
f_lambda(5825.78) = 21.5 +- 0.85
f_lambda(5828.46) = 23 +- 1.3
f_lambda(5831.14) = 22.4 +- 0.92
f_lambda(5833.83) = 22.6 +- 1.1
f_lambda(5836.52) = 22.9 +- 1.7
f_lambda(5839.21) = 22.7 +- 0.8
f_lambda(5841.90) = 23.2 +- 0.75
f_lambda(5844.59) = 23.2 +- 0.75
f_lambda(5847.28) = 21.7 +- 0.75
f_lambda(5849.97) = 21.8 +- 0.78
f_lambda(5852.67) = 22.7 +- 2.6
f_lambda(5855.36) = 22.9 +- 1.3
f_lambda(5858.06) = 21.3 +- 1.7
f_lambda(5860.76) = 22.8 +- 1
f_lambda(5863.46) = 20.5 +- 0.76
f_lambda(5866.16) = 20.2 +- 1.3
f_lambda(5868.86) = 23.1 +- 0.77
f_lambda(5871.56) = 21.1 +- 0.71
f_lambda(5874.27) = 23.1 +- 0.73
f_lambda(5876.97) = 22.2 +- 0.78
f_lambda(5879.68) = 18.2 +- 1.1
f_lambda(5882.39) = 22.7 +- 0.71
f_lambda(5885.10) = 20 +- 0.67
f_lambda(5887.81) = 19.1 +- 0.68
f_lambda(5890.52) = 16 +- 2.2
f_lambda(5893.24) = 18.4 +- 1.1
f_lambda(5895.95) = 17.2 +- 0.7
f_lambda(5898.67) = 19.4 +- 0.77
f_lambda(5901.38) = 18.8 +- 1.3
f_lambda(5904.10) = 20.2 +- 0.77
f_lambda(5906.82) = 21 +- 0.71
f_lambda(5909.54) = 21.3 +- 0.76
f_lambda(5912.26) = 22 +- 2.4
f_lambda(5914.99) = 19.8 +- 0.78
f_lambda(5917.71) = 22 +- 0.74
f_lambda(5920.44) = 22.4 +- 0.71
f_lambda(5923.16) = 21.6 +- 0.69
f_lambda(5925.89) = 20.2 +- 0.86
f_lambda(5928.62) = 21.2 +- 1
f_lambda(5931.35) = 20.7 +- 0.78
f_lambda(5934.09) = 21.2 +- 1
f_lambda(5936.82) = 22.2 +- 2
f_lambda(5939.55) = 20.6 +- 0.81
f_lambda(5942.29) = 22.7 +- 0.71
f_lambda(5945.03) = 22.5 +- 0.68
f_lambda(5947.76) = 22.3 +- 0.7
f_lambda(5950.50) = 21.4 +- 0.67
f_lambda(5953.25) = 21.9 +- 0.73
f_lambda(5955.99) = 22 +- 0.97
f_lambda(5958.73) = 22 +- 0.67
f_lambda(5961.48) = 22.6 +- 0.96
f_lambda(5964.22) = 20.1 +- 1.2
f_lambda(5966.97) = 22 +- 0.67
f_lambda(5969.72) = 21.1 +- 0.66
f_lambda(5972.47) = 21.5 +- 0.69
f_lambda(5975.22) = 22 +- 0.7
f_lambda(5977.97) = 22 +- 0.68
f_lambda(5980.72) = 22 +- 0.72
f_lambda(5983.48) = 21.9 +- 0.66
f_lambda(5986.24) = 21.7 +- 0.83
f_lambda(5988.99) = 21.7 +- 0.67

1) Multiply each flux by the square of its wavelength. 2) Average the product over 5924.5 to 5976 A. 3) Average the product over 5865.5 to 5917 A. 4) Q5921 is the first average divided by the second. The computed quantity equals 1.1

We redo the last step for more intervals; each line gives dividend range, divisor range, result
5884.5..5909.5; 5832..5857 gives 0.86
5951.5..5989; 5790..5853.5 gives 1.03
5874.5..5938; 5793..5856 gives 0.94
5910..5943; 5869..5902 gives 1.09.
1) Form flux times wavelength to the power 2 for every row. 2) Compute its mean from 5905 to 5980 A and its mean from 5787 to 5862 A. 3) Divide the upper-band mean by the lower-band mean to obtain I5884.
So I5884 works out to 1.01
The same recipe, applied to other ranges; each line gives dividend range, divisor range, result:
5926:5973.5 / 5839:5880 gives 1.01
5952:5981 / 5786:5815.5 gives 1.07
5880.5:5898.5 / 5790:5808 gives 0.88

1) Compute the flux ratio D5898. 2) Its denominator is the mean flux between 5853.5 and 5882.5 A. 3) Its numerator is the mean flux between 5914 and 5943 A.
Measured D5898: 0.99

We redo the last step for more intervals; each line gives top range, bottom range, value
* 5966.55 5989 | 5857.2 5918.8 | 1.06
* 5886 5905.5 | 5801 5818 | 0.87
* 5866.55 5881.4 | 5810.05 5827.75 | 0.97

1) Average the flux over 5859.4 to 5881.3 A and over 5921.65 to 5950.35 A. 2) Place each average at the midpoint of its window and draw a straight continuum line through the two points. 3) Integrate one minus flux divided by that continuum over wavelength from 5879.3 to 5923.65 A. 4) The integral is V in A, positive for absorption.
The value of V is 3.0 A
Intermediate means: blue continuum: 21.4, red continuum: 21.5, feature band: 20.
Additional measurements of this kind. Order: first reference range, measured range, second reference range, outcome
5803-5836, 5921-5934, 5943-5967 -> 0.52 A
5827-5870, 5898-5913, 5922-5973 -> 0.99 A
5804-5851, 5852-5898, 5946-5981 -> 3.03 A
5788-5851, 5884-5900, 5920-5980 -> 2.62 A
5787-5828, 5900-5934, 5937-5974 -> 1.38 A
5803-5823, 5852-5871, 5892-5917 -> -1.02 A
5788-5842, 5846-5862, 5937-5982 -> -0.06 A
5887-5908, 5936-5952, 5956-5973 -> -0.95 A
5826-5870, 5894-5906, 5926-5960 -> 1.63 A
